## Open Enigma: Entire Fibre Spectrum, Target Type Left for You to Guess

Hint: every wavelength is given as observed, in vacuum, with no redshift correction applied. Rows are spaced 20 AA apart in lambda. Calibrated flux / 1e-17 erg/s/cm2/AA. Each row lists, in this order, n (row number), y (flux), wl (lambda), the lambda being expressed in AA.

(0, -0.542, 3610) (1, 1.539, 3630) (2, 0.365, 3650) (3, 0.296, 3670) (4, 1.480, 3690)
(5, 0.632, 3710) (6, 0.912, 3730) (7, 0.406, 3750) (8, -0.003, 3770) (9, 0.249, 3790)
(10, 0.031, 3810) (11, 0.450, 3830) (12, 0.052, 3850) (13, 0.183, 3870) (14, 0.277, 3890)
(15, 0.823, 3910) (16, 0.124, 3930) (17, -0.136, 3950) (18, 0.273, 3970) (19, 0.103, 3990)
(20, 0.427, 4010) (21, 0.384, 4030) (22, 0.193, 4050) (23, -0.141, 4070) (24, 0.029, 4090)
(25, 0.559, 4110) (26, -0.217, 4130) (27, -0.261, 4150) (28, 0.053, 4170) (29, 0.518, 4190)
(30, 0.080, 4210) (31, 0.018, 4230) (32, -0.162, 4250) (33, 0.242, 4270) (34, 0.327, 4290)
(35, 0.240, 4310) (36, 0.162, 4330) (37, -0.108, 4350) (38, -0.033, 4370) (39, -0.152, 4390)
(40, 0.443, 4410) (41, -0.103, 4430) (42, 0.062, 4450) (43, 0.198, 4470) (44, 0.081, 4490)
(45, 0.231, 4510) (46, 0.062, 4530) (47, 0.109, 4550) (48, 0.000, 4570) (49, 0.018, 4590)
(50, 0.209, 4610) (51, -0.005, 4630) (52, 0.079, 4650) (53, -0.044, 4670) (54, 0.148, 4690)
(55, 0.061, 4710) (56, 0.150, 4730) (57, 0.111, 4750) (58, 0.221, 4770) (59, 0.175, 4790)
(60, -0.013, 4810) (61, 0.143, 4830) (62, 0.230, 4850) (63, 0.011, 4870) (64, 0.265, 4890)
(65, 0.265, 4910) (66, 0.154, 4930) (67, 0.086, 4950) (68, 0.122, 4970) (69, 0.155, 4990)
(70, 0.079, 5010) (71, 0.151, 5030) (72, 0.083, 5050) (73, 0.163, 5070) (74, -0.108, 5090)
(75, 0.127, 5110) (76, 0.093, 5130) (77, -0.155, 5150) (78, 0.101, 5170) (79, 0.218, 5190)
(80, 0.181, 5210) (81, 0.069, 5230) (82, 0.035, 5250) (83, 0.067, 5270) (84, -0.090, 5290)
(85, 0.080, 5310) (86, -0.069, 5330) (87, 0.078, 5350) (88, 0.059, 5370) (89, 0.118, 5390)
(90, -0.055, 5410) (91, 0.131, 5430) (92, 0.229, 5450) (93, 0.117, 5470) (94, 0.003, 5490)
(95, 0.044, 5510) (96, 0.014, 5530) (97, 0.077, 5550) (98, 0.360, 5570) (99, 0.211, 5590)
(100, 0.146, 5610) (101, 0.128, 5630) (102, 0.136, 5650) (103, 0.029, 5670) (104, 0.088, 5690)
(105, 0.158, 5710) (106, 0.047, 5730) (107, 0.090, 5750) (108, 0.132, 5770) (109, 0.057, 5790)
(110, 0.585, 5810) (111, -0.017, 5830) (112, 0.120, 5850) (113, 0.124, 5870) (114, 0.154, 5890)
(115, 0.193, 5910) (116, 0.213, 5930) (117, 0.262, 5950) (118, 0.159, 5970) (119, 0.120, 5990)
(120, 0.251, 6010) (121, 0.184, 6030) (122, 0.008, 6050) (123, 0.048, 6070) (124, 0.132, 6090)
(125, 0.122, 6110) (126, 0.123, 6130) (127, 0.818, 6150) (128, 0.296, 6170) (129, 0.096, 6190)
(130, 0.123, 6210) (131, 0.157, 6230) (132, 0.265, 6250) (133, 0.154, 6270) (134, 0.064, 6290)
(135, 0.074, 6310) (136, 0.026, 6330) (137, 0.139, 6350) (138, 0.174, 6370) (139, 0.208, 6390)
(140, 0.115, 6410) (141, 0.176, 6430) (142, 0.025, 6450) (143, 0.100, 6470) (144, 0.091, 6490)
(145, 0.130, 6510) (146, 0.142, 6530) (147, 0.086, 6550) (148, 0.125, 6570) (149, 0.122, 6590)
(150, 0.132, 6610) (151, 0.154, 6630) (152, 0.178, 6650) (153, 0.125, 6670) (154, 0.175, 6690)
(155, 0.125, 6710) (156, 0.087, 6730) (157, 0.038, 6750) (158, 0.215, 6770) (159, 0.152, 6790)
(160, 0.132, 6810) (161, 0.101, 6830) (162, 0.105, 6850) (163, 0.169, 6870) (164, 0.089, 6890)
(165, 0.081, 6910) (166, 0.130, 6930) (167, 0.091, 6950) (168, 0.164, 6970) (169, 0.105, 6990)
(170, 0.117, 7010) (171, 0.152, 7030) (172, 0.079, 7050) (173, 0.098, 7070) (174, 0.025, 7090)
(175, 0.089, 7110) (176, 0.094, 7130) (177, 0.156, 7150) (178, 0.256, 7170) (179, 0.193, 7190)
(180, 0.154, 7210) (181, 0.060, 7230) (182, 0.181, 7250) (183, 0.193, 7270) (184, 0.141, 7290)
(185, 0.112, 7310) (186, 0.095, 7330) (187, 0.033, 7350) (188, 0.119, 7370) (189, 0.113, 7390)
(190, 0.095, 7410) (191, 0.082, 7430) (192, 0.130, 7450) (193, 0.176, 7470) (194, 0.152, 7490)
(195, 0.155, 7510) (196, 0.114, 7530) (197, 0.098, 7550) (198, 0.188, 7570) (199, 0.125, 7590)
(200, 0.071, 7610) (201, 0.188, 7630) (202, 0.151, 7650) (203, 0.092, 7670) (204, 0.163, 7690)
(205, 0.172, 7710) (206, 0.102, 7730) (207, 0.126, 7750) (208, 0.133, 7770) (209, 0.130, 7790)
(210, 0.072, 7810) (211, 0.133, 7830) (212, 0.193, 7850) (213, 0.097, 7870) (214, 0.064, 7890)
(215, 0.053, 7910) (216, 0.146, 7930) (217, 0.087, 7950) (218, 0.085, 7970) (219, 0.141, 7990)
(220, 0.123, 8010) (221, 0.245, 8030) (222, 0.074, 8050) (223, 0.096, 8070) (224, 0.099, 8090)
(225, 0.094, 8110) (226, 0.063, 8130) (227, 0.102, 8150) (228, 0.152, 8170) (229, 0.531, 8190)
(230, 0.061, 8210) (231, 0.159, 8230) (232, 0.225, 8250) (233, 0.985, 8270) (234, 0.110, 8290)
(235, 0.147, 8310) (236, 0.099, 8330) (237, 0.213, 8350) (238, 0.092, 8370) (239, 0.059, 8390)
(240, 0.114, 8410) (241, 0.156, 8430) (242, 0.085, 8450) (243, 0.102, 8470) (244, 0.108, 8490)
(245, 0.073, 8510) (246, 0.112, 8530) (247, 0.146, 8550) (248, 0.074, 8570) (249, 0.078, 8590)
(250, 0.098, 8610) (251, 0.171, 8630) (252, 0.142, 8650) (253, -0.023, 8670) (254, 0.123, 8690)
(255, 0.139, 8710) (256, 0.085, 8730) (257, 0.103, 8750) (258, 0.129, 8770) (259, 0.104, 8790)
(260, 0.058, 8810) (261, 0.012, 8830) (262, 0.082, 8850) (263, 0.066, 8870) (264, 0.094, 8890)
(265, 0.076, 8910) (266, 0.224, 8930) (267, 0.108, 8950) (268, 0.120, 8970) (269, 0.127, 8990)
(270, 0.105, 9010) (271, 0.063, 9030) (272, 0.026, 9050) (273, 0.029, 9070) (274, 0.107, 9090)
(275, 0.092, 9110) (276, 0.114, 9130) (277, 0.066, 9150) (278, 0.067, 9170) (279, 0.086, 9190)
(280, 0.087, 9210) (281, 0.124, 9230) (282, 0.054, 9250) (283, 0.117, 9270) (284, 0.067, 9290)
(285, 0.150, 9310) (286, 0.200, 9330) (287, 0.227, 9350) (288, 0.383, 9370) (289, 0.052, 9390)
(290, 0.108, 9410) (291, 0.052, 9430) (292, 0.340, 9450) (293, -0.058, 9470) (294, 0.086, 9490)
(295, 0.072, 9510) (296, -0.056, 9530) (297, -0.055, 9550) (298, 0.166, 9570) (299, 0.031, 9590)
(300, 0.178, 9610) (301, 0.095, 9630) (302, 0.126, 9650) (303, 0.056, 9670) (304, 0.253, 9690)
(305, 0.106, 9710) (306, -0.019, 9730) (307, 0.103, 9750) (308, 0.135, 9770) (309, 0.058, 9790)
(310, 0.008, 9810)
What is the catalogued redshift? 0.65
